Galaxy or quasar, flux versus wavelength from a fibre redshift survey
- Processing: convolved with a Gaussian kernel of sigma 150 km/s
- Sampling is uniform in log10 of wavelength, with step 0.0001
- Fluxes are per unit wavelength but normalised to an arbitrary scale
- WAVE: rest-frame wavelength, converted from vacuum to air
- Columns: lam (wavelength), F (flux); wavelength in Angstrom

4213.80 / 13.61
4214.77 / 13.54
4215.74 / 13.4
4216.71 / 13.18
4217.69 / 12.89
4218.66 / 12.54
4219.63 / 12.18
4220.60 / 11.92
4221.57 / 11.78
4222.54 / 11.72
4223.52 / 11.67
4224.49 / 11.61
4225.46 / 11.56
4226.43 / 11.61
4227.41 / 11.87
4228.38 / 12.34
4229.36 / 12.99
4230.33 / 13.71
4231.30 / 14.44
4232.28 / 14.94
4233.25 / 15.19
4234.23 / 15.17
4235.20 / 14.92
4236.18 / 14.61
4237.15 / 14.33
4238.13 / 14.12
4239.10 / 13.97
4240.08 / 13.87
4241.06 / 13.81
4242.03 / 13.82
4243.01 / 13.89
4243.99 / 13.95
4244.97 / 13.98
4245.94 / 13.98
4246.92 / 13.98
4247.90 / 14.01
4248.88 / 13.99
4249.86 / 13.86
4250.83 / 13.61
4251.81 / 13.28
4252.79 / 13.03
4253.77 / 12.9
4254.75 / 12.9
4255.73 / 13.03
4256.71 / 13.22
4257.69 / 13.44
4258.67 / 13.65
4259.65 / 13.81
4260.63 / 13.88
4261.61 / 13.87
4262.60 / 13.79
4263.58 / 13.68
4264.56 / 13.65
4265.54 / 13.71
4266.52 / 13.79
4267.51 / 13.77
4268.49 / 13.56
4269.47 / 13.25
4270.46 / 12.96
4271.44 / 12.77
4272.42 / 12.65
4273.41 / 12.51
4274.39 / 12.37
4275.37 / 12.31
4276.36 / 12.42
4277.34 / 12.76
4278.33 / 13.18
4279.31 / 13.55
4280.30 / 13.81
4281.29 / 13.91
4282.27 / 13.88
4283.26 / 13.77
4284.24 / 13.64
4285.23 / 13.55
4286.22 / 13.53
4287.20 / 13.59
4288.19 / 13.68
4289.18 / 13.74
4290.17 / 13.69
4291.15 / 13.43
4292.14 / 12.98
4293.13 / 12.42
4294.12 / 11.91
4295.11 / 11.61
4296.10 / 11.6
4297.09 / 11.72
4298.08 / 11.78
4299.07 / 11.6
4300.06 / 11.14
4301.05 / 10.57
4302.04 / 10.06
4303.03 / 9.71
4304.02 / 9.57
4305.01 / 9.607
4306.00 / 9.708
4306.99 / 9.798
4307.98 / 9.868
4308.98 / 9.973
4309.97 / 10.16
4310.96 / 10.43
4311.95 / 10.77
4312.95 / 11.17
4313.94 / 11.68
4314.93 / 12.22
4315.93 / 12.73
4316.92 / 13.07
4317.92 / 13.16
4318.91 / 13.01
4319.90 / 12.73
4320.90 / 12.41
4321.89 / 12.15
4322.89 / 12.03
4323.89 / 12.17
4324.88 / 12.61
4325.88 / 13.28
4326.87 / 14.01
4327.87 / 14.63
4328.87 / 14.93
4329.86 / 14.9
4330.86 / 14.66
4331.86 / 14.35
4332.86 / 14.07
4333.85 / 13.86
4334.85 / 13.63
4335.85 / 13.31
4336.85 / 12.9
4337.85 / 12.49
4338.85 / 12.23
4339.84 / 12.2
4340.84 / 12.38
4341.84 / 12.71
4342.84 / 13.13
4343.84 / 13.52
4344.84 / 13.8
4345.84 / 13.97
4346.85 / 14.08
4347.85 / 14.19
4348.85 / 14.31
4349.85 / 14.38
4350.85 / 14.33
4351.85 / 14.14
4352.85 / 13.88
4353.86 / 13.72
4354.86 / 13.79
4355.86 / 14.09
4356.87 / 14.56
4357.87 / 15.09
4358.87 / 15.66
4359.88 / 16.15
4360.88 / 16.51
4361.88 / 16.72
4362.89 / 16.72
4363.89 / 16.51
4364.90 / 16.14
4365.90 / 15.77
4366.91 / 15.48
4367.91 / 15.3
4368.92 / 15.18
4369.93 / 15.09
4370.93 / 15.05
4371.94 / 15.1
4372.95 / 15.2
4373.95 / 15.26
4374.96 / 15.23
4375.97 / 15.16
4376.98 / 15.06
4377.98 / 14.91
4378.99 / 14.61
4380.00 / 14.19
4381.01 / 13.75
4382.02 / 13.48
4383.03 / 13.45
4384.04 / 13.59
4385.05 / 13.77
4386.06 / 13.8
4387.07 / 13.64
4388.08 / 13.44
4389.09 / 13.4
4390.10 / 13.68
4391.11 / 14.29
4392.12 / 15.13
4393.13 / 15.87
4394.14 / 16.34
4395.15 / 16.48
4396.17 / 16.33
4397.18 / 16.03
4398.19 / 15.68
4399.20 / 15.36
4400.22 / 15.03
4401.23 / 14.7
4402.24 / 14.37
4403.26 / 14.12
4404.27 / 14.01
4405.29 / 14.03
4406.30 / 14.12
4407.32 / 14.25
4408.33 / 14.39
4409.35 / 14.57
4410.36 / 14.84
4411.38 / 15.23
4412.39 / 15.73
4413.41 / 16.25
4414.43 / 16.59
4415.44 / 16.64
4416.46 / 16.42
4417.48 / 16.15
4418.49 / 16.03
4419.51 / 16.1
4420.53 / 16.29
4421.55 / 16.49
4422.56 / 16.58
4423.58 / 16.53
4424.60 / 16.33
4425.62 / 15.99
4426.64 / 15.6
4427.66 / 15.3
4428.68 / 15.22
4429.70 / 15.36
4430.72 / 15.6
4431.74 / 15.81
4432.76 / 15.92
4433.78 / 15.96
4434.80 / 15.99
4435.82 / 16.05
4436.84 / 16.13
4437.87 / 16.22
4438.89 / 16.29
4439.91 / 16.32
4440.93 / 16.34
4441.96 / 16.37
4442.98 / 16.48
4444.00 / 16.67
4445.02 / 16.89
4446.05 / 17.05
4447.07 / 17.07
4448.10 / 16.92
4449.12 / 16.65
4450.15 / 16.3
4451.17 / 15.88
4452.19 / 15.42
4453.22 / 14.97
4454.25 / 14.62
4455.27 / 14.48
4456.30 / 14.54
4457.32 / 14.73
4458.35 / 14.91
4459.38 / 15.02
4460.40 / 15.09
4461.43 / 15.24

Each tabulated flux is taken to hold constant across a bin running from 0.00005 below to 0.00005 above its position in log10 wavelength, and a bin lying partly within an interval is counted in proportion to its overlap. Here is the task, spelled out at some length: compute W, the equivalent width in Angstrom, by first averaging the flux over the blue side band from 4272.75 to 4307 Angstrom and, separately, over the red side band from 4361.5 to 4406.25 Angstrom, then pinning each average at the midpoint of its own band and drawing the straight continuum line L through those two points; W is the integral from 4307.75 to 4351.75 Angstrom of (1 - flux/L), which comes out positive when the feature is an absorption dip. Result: 1.5 Angstrom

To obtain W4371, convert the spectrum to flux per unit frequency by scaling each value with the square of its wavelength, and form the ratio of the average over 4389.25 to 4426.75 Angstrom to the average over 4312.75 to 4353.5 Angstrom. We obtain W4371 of 1.20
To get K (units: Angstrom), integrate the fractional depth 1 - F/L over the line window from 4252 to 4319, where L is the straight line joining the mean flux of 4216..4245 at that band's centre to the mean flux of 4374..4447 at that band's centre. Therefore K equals 6.8 Angstrom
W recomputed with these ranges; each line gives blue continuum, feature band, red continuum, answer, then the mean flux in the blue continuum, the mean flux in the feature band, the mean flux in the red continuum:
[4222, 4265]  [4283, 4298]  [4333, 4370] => 1.03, 13.5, 12.9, 14.4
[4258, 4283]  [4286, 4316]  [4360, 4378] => 5.49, 13.3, 11.5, 15.6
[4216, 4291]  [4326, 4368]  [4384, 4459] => 0.65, 13.4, 14.3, 15.5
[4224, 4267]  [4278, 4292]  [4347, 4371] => 0.51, 13.6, 13.6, 15.1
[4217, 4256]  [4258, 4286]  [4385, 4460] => 0.79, 13.4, 13.4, 15.5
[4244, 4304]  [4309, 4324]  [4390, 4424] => 2.04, 13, 11.9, 15.5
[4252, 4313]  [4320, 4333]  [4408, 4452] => 0.04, 12.5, 13.5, 16.1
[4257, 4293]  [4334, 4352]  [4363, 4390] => 1.06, 13.4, 13.4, 14.7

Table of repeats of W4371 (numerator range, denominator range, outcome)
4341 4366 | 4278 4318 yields 1.26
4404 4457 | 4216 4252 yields 1.29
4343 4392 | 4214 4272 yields 1.16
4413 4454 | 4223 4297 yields 1.31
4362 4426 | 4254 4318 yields 1.28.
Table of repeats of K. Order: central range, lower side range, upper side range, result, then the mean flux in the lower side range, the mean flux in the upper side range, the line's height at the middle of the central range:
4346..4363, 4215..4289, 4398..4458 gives -0.1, 13.4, 15.7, 14.7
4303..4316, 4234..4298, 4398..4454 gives 3.3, 13.4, 15.8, 14.1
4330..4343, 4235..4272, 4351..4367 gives 1.4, 13.7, 15.3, 14.9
